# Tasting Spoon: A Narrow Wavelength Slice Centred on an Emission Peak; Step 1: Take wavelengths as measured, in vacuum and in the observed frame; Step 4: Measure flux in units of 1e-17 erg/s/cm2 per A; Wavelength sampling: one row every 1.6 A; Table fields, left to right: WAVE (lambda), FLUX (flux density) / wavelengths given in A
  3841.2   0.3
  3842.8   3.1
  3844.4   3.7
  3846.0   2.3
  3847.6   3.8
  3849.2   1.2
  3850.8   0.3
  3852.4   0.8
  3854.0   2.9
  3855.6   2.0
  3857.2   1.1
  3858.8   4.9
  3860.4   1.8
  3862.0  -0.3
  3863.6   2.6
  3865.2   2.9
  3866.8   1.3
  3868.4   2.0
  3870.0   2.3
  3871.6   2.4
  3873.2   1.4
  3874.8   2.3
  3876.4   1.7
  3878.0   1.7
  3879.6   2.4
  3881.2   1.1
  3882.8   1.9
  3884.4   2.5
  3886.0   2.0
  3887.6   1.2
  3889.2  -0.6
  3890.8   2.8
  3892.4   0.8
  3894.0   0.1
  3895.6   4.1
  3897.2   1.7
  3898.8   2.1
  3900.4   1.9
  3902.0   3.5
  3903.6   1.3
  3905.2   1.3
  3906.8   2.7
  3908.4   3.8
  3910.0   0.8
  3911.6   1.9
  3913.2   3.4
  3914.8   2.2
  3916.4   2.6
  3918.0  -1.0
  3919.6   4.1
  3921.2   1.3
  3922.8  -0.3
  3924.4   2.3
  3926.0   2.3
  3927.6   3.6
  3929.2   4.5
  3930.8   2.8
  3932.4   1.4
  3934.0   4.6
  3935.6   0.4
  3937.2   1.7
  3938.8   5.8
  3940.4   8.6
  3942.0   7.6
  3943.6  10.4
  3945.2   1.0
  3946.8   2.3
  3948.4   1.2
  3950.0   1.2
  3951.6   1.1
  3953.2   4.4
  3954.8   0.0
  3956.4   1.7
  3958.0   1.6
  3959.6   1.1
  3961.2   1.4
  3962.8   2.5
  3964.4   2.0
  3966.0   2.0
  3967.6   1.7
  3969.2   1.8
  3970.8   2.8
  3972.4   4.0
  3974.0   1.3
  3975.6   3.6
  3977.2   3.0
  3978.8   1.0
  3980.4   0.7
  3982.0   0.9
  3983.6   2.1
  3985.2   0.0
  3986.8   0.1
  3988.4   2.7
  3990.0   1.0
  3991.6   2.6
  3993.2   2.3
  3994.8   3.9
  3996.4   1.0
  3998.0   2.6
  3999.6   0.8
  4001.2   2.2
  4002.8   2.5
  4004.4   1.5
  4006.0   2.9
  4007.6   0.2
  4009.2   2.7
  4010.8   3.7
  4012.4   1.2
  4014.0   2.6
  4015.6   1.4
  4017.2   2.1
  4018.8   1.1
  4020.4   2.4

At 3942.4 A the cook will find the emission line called [O II] 3727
